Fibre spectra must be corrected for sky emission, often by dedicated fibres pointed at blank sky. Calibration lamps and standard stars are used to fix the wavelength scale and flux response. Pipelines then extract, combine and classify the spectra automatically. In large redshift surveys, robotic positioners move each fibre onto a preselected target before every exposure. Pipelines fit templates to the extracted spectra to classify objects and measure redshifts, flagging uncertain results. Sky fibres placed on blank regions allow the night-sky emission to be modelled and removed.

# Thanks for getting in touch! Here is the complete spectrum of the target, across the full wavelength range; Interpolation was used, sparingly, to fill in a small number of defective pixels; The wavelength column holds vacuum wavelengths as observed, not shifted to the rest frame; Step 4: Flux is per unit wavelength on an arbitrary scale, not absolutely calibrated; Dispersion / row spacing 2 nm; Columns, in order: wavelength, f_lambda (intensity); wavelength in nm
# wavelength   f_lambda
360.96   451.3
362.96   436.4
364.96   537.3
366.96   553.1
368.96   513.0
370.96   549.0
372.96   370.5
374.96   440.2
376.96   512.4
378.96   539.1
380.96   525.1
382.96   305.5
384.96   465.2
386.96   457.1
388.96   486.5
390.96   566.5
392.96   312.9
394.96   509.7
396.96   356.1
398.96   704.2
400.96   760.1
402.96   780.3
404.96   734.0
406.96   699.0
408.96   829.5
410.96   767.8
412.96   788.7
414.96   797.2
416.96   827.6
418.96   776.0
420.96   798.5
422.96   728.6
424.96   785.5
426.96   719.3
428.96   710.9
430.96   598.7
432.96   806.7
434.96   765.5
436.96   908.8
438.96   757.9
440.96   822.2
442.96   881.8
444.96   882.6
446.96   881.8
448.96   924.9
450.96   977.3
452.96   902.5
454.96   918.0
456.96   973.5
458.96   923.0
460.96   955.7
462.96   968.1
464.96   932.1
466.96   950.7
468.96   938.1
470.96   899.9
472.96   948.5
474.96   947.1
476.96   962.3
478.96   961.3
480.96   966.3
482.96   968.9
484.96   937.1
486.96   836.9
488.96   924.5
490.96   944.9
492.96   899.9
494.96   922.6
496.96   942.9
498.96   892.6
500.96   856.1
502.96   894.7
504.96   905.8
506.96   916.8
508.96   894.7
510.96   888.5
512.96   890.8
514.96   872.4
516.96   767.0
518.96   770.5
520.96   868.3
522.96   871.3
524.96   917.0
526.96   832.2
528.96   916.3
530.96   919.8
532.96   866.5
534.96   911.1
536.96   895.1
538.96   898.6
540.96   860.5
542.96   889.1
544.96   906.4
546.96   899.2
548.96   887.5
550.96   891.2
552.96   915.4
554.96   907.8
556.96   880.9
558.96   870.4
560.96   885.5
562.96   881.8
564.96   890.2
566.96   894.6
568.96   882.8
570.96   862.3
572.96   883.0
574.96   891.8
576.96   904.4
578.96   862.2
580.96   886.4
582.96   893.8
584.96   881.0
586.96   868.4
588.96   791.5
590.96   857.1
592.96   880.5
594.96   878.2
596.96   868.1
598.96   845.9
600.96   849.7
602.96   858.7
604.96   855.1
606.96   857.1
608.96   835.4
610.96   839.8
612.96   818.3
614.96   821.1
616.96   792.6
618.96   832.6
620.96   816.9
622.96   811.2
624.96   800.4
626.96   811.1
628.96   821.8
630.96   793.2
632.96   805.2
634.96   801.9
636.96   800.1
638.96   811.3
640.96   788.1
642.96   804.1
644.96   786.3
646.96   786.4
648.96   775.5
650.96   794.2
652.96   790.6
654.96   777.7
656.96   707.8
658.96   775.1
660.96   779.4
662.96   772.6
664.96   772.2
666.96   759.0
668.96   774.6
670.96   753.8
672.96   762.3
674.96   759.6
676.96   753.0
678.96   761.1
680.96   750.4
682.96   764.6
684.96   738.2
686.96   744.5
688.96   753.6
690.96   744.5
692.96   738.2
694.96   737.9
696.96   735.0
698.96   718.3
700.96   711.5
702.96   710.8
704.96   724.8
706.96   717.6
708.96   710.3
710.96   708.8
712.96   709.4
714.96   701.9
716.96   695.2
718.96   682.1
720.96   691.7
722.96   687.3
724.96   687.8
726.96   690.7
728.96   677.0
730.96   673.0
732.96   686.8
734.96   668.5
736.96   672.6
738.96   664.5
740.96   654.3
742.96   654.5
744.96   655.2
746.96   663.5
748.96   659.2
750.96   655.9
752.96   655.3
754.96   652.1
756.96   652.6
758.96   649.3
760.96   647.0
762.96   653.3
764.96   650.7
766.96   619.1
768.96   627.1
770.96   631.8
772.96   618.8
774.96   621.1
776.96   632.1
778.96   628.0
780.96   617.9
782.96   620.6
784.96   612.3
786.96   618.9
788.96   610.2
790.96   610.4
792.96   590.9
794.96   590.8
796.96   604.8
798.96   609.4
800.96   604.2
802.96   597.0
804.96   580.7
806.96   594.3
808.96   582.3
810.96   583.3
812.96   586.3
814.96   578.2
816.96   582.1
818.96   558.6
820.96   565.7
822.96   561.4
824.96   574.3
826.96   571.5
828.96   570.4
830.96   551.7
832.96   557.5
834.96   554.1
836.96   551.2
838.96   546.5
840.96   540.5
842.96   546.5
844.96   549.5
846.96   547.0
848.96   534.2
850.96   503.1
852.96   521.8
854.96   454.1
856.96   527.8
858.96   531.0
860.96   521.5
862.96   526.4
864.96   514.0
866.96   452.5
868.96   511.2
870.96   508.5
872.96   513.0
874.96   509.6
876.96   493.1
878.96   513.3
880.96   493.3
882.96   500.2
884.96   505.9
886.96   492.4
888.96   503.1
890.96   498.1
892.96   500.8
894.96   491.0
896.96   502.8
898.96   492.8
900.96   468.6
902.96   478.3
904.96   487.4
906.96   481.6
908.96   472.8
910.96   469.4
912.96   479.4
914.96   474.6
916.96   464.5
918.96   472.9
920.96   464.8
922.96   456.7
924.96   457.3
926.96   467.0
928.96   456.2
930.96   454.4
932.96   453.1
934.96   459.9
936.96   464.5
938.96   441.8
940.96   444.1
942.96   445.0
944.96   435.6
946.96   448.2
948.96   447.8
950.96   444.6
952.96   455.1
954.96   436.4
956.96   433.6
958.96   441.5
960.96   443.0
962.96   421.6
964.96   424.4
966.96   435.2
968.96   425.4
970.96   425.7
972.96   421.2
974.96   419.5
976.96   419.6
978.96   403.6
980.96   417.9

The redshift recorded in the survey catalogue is 0.00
